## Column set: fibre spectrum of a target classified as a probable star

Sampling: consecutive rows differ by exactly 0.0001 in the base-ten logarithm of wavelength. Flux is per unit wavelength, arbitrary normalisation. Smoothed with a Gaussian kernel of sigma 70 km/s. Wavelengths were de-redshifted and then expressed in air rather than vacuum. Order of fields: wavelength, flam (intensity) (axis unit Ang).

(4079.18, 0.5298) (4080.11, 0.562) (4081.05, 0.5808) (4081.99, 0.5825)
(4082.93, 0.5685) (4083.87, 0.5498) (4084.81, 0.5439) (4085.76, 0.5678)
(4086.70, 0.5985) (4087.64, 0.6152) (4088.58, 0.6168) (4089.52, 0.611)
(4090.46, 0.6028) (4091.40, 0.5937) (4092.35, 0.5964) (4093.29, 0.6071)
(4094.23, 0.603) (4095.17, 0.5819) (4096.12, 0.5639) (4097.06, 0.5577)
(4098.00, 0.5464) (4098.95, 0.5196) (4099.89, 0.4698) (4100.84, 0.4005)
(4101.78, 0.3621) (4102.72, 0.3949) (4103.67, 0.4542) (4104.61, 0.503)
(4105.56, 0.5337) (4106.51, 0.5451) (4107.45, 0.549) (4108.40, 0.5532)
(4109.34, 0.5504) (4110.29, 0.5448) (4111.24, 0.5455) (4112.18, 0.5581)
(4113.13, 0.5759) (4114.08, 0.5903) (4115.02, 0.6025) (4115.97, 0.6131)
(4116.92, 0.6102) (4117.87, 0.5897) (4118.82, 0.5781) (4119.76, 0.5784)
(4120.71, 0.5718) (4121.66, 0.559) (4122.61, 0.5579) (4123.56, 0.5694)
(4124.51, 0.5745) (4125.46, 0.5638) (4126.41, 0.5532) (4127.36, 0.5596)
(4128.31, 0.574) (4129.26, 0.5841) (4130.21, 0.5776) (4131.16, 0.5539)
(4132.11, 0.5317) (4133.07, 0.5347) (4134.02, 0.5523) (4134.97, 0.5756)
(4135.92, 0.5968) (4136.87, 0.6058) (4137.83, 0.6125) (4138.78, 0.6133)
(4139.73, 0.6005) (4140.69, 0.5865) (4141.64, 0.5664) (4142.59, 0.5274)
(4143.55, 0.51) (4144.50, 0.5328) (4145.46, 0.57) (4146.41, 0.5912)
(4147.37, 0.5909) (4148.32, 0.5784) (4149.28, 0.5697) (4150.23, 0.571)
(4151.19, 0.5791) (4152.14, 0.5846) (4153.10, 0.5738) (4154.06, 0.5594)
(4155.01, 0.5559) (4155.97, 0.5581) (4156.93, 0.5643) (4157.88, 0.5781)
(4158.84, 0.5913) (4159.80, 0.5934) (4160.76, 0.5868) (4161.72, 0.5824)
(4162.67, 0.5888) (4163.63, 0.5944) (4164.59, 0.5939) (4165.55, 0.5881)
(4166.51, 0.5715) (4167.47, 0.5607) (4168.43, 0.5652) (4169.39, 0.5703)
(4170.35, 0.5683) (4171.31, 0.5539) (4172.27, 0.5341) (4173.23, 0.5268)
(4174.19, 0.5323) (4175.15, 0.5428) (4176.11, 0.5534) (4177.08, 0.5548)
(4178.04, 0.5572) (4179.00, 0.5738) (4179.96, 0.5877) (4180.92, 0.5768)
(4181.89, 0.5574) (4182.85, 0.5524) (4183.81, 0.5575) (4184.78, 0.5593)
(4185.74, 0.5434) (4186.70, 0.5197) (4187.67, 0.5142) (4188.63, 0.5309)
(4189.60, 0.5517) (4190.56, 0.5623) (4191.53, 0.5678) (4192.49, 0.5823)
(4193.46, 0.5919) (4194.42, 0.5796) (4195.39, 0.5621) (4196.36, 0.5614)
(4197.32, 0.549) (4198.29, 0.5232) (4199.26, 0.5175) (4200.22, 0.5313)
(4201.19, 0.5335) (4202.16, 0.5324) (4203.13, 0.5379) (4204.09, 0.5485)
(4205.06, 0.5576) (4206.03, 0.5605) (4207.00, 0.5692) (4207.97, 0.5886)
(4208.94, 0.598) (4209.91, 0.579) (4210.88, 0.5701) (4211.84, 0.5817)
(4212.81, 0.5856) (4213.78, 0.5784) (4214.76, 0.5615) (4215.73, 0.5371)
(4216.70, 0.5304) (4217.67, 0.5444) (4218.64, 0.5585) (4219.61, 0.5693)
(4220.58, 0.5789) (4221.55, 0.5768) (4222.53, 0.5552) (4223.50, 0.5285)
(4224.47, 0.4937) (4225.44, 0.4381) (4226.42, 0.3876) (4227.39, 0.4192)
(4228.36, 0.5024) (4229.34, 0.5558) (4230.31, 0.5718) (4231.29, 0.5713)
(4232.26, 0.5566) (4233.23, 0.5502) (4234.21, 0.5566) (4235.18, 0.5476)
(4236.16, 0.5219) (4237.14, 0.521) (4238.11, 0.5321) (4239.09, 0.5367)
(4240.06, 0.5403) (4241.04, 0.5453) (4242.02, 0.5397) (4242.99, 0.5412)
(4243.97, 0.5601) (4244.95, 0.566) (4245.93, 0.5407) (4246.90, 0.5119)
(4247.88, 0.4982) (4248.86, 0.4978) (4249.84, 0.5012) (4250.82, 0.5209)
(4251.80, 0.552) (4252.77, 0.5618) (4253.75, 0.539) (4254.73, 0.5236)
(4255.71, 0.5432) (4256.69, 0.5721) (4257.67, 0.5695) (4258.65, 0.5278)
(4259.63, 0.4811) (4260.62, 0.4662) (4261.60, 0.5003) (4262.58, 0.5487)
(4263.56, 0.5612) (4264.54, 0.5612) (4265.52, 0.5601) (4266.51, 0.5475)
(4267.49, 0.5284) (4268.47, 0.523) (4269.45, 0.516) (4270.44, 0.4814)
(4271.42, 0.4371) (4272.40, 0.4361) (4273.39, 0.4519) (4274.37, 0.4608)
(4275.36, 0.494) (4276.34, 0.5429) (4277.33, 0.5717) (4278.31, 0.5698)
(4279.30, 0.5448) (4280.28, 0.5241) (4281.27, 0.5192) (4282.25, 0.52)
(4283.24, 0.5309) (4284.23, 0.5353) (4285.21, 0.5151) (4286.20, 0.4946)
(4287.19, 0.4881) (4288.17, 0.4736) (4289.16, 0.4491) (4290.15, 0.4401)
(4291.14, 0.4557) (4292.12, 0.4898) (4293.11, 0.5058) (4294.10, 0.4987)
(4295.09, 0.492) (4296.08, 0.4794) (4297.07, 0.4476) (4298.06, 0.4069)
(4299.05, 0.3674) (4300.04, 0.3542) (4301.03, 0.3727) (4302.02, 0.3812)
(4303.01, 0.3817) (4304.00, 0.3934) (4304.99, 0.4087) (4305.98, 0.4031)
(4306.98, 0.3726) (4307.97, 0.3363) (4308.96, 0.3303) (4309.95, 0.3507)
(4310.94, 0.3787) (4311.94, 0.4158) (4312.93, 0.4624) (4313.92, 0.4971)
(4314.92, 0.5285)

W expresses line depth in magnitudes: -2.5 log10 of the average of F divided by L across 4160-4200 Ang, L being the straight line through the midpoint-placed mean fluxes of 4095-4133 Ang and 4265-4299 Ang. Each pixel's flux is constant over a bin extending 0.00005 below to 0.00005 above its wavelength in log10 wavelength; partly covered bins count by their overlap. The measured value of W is -0.07 mag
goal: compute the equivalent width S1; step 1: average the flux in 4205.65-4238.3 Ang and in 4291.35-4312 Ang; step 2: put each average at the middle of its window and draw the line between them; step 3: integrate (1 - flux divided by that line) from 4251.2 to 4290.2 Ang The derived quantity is -4.8 Ang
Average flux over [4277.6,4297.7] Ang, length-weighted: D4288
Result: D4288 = 0.499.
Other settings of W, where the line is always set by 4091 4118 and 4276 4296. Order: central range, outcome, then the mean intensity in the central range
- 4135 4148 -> -0.08 mag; 0.577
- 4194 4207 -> -0.05 mag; 0.546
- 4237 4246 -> -0.06 mag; 0.543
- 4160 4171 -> -0.10 mag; 0.579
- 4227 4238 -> -0.04 mag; 0.535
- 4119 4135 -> -0.05 mag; 0.563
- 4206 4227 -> -0.06 mag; 0.548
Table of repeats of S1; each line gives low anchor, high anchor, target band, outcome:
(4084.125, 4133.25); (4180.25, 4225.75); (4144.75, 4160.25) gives -0.6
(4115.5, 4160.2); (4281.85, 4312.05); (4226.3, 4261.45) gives -3.6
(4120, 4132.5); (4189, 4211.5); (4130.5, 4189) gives -0.4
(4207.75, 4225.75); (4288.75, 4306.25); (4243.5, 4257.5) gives -0.9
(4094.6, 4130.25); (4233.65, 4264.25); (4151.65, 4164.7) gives -0.9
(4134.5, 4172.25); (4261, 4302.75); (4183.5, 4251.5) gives -1.3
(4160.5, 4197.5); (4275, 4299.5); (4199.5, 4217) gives -0.5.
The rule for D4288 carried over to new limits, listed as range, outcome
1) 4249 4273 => 0.523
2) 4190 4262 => 0.541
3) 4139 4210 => 0.562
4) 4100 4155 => 0.556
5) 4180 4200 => 0.554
